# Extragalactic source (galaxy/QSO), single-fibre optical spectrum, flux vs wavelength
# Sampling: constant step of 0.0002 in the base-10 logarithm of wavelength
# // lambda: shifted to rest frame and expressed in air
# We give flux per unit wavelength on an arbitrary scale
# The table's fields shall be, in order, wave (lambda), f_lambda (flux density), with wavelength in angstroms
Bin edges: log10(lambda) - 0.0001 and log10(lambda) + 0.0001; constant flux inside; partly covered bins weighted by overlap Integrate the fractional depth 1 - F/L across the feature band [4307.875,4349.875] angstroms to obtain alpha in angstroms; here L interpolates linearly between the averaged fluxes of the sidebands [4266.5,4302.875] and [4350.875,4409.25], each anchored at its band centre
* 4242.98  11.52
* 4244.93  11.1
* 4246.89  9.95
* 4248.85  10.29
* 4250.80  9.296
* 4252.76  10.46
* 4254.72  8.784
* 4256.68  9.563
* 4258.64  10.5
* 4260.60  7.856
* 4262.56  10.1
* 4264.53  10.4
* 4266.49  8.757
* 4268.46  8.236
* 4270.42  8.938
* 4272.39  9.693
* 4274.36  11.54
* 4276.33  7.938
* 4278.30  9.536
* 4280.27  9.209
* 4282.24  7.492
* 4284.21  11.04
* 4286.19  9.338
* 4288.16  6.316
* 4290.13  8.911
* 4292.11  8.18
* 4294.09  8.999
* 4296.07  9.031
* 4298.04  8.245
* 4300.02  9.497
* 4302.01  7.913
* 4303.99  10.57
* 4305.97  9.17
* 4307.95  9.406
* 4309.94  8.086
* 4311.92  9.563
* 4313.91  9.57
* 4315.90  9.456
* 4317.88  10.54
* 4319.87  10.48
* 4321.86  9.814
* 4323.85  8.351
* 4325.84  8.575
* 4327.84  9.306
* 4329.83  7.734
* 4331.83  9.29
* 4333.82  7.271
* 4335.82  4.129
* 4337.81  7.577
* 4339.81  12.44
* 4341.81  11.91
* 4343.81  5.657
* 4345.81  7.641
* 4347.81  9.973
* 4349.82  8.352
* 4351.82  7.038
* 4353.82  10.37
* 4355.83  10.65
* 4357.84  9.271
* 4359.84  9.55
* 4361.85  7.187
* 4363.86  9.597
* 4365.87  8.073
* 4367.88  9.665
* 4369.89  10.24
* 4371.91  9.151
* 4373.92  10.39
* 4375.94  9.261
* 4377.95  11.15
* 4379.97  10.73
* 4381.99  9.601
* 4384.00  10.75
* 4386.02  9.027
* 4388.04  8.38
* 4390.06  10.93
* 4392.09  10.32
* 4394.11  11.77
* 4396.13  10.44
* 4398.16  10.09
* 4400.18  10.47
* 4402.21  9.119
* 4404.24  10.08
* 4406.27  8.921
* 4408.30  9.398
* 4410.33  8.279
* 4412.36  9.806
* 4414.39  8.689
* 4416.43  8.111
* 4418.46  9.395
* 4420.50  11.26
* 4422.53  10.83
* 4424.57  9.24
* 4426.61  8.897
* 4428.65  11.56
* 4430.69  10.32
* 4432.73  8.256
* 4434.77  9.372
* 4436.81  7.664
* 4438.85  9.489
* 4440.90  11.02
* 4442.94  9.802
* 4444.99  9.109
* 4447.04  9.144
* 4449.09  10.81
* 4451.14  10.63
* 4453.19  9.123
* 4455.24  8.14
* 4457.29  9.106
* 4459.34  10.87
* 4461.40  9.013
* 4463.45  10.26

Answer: 1.8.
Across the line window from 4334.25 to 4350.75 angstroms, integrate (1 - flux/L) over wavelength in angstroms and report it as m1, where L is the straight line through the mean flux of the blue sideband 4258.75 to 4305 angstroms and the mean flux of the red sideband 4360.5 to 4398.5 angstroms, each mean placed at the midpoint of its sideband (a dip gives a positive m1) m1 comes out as 1.9 angstroms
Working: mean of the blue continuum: 9.06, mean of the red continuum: 9.82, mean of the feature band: 8.42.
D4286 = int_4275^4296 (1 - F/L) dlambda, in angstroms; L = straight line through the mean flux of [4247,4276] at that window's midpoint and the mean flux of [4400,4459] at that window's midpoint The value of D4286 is 1.8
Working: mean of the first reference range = 9.57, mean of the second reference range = 9.52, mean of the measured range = 8.76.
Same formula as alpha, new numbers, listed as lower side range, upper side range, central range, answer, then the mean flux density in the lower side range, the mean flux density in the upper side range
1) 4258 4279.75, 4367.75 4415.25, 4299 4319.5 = 0.29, 9.39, 9.87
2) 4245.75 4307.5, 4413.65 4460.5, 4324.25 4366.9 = 3.38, 9.22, 9.6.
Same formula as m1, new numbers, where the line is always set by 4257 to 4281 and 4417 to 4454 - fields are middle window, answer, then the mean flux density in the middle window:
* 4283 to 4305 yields 1.3 angstroms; 8.9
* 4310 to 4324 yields -0.2 angstroms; 9.66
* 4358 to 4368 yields 0.9 angstroms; 8.78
